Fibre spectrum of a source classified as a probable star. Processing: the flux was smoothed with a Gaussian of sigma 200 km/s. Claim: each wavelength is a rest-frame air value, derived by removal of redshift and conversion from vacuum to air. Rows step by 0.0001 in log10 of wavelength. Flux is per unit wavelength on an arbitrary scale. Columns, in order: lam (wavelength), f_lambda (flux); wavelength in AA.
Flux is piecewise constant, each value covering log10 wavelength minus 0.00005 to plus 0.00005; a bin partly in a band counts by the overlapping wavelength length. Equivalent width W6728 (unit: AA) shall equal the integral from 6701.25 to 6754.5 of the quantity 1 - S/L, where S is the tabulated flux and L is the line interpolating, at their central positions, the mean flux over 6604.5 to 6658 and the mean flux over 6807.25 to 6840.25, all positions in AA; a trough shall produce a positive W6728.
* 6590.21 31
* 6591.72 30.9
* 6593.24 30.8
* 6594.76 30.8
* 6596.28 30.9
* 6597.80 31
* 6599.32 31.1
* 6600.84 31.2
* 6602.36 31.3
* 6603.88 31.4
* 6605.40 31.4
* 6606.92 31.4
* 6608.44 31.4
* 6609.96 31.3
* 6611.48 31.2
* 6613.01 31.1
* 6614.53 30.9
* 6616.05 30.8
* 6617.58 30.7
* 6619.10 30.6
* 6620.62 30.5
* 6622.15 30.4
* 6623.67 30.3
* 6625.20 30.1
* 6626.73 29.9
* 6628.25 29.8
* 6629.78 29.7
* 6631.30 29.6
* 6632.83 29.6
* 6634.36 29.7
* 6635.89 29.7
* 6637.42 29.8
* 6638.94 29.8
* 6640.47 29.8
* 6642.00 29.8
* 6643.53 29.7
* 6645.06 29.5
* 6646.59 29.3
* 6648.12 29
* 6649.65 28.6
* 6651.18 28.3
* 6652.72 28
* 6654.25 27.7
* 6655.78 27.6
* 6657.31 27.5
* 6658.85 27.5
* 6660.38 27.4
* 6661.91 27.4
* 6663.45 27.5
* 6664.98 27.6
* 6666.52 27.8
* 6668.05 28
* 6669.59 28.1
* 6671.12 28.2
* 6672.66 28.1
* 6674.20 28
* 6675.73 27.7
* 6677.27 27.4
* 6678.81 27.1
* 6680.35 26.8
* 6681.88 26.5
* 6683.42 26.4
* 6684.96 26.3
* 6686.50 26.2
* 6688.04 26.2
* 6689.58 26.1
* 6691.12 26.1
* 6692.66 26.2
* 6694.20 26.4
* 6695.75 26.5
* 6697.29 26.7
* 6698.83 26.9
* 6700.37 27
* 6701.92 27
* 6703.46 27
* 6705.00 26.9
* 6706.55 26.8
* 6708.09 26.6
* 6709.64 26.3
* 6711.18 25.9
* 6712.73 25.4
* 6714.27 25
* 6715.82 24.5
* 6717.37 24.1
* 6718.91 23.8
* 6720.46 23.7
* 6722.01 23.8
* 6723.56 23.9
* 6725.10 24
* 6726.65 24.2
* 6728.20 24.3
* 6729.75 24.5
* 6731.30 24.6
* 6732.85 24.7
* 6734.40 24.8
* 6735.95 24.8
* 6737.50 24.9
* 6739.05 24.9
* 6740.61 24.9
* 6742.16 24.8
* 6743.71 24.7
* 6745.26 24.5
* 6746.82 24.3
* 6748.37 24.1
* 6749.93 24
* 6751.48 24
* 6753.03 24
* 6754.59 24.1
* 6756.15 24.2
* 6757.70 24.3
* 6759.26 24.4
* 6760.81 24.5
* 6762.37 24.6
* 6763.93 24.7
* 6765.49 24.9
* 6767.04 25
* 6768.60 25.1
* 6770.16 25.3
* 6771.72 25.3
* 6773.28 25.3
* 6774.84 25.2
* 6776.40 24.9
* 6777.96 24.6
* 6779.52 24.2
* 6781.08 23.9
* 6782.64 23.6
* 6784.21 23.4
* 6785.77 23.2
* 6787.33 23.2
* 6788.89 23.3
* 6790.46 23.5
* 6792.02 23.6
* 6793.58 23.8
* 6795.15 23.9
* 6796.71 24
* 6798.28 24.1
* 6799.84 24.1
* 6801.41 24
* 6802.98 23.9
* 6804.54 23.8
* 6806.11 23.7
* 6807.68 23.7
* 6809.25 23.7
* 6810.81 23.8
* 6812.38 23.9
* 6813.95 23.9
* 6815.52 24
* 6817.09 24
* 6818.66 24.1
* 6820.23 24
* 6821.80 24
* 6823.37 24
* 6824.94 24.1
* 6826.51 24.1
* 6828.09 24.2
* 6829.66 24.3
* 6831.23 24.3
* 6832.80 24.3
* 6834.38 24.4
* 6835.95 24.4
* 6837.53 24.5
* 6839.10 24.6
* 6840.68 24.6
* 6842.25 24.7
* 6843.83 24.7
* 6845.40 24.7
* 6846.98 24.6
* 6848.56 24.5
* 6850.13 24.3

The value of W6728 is 4.2 AA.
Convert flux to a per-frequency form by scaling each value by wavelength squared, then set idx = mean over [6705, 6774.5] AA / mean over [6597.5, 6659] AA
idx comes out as 0.9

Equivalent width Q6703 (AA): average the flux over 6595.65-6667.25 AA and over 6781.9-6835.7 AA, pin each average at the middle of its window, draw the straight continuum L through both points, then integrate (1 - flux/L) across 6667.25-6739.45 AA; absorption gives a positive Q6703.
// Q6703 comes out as 3.74 AA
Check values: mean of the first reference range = 29.7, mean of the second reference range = 23.9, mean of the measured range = 25.9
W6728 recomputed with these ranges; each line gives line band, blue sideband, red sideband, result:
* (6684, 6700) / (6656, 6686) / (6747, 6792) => 0.23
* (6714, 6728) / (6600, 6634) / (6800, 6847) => 1.68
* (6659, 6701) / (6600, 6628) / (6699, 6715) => 0.97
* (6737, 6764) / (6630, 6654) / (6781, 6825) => 1.23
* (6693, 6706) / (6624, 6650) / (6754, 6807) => 0.24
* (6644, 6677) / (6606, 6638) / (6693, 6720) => 0.42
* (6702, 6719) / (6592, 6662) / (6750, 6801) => 0.60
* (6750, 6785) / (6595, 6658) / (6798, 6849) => 1.79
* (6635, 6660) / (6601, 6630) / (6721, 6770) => 0.34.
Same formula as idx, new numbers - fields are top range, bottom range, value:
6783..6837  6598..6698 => 0.87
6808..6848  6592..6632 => 0.84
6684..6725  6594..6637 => 0.86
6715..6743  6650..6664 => 0.90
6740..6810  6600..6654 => 0.84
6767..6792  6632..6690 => 0.90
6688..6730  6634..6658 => 0.90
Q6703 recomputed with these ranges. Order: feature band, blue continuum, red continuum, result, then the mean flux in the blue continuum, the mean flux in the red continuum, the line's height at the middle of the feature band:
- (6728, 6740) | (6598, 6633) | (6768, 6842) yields 0.8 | 30.7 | 24.1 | 26.6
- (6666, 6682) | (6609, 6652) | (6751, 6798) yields 0.3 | 30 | 24.3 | 28.3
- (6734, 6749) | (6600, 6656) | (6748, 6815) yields 0.6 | 30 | 24.2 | 25.7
